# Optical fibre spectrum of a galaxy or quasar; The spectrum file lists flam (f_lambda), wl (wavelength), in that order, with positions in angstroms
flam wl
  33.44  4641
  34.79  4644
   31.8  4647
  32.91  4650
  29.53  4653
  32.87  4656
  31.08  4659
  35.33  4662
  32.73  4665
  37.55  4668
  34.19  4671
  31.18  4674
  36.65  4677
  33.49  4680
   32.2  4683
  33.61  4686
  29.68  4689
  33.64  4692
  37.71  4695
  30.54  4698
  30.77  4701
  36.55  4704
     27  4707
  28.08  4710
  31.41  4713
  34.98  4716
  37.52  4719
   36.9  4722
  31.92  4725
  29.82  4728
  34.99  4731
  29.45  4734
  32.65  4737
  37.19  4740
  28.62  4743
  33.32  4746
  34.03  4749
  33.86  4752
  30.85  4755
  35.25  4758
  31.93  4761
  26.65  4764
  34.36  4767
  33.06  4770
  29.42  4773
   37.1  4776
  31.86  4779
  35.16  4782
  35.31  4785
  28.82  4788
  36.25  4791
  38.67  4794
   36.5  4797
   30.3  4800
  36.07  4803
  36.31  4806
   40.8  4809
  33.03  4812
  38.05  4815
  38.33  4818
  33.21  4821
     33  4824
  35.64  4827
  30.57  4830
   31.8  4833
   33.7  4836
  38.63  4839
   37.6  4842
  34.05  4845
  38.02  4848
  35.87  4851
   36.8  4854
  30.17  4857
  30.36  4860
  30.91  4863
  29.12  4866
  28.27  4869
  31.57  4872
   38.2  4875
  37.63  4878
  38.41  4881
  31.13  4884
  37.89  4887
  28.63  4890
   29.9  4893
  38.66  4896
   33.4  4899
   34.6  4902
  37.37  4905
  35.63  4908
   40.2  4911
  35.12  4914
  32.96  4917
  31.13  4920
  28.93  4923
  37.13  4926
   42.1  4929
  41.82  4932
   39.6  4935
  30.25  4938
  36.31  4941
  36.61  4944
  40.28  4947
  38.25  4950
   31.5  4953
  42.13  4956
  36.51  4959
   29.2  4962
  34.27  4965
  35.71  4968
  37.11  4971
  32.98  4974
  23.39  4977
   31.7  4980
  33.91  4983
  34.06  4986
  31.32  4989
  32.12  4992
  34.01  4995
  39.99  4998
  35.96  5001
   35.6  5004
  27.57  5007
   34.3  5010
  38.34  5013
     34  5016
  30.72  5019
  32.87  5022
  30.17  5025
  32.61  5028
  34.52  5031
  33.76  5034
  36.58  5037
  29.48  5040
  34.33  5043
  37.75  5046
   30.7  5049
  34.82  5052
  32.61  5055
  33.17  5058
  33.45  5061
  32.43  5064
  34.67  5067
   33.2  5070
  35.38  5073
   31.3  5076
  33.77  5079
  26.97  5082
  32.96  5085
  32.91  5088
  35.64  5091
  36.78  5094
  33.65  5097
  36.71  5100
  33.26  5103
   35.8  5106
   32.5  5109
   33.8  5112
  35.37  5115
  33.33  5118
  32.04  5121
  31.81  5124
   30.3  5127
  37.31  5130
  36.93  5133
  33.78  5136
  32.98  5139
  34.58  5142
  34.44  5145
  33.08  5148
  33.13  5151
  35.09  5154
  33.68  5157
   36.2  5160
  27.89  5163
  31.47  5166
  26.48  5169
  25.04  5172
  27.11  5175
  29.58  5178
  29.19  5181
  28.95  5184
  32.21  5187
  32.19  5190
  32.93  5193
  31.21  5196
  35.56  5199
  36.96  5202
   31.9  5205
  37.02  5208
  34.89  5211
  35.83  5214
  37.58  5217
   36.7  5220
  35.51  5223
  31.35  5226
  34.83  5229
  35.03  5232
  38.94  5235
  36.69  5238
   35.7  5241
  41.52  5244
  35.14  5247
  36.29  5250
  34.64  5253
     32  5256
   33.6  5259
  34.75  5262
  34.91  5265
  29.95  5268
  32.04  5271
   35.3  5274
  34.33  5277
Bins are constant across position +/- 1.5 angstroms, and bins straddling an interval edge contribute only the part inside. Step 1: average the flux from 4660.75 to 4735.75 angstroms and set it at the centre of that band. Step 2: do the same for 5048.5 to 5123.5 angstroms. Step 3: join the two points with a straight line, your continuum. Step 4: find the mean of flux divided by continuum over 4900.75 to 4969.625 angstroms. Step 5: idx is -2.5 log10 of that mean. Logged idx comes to -0.08 mag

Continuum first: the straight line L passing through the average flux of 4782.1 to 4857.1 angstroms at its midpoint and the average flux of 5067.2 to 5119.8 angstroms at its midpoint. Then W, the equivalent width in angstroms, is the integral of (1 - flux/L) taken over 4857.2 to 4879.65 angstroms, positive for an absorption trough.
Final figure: 1.7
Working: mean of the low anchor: 35.2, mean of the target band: 32.2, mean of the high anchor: 33.7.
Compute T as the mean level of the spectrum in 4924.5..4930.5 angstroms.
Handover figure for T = 39.6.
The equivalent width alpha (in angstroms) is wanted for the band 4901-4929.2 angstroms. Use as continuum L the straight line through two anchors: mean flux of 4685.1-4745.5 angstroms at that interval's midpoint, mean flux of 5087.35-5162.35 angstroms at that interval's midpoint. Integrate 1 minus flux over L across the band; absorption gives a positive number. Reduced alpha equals -1.6 angstroms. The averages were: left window 32.7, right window 34.1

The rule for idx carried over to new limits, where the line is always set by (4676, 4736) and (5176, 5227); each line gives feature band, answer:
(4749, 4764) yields 0.01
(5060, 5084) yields 0.02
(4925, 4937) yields -0.20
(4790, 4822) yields -0.10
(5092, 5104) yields -0.06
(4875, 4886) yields -0.10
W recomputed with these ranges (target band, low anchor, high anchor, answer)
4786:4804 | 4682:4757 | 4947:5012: -0.7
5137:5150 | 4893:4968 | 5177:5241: 0.3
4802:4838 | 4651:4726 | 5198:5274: -1.6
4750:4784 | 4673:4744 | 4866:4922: 0.6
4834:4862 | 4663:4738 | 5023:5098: -1.5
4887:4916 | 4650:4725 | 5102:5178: -1.8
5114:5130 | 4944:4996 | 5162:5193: -1.3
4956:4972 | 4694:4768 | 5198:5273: -0.7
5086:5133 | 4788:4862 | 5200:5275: 1.3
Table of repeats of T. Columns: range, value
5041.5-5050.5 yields 34.3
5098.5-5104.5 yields 35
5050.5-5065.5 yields 33.3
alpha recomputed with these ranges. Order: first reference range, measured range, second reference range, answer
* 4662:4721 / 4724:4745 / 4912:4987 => 0.9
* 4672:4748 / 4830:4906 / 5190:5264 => -1.1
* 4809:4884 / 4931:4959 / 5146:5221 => -2.9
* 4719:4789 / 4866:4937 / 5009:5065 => -4.0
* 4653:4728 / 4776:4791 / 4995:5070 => -0.1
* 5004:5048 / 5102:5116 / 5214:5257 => 0.1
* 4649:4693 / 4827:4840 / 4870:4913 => 0.3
